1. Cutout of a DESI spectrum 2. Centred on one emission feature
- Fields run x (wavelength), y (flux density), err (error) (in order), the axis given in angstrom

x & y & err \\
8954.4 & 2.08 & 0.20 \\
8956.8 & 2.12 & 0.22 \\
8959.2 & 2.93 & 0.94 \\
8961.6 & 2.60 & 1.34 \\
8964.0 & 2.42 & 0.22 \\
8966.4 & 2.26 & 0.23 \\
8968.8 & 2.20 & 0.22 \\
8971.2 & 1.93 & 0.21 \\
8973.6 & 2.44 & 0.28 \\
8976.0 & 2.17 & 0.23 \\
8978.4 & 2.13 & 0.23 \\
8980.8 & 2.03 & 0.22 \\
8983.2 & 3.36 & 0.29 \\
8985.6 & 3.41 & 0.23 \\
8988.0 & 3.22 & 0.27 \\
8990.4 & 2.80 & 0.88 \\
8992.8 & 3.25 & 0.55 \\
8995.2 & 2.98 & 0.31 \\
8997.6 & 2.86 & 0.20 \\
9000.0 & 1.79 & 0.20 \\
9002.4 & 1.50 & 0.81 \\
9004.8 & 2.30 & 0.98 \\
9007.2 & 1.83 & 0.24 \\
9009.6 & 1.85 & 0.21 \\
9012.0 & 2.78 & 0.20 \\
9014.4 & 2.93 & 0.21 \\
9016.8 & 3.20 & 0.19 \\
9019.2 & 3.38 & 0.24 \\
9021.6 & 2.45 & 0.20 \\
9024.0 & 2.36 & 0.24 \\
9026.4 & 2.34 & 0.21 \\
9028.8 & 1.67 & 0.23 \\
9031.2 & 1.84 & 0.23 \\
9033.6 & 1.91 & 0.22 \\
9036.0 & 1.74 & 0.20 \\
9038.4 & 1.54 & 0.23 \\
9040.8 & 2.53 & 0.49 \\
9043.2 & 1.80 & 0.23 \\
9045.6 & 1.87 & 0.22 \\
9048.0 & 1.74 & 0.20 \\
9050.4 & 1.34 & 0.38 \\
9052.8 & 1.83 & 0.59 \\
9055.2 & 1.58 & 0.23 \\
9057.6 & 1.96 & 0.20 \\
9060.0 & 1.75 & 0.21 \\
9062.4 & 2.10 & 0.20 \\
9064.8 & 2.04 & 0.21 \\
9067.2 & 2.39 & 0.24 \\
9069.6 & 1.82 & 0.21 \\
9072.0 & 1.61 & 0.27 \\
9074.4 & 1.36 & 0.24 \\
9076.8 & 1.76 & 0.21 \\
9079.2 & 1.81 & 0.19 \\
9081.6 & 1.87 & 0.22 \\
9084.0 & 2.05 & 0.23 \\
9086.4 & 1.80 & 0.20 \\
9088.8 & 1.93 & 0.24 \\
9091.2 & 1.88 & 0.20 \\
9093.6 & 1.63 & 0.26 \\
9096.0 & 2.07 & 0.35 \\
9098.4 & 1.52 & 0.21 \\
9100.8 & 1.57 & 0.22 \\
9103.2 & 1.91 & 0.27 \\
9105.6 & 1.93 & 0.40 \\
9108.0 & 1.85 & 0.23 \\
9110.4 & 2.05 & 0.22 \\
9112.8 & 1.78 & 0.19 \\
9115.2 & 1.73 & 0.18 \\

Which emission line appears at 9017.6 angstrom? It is [N II]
